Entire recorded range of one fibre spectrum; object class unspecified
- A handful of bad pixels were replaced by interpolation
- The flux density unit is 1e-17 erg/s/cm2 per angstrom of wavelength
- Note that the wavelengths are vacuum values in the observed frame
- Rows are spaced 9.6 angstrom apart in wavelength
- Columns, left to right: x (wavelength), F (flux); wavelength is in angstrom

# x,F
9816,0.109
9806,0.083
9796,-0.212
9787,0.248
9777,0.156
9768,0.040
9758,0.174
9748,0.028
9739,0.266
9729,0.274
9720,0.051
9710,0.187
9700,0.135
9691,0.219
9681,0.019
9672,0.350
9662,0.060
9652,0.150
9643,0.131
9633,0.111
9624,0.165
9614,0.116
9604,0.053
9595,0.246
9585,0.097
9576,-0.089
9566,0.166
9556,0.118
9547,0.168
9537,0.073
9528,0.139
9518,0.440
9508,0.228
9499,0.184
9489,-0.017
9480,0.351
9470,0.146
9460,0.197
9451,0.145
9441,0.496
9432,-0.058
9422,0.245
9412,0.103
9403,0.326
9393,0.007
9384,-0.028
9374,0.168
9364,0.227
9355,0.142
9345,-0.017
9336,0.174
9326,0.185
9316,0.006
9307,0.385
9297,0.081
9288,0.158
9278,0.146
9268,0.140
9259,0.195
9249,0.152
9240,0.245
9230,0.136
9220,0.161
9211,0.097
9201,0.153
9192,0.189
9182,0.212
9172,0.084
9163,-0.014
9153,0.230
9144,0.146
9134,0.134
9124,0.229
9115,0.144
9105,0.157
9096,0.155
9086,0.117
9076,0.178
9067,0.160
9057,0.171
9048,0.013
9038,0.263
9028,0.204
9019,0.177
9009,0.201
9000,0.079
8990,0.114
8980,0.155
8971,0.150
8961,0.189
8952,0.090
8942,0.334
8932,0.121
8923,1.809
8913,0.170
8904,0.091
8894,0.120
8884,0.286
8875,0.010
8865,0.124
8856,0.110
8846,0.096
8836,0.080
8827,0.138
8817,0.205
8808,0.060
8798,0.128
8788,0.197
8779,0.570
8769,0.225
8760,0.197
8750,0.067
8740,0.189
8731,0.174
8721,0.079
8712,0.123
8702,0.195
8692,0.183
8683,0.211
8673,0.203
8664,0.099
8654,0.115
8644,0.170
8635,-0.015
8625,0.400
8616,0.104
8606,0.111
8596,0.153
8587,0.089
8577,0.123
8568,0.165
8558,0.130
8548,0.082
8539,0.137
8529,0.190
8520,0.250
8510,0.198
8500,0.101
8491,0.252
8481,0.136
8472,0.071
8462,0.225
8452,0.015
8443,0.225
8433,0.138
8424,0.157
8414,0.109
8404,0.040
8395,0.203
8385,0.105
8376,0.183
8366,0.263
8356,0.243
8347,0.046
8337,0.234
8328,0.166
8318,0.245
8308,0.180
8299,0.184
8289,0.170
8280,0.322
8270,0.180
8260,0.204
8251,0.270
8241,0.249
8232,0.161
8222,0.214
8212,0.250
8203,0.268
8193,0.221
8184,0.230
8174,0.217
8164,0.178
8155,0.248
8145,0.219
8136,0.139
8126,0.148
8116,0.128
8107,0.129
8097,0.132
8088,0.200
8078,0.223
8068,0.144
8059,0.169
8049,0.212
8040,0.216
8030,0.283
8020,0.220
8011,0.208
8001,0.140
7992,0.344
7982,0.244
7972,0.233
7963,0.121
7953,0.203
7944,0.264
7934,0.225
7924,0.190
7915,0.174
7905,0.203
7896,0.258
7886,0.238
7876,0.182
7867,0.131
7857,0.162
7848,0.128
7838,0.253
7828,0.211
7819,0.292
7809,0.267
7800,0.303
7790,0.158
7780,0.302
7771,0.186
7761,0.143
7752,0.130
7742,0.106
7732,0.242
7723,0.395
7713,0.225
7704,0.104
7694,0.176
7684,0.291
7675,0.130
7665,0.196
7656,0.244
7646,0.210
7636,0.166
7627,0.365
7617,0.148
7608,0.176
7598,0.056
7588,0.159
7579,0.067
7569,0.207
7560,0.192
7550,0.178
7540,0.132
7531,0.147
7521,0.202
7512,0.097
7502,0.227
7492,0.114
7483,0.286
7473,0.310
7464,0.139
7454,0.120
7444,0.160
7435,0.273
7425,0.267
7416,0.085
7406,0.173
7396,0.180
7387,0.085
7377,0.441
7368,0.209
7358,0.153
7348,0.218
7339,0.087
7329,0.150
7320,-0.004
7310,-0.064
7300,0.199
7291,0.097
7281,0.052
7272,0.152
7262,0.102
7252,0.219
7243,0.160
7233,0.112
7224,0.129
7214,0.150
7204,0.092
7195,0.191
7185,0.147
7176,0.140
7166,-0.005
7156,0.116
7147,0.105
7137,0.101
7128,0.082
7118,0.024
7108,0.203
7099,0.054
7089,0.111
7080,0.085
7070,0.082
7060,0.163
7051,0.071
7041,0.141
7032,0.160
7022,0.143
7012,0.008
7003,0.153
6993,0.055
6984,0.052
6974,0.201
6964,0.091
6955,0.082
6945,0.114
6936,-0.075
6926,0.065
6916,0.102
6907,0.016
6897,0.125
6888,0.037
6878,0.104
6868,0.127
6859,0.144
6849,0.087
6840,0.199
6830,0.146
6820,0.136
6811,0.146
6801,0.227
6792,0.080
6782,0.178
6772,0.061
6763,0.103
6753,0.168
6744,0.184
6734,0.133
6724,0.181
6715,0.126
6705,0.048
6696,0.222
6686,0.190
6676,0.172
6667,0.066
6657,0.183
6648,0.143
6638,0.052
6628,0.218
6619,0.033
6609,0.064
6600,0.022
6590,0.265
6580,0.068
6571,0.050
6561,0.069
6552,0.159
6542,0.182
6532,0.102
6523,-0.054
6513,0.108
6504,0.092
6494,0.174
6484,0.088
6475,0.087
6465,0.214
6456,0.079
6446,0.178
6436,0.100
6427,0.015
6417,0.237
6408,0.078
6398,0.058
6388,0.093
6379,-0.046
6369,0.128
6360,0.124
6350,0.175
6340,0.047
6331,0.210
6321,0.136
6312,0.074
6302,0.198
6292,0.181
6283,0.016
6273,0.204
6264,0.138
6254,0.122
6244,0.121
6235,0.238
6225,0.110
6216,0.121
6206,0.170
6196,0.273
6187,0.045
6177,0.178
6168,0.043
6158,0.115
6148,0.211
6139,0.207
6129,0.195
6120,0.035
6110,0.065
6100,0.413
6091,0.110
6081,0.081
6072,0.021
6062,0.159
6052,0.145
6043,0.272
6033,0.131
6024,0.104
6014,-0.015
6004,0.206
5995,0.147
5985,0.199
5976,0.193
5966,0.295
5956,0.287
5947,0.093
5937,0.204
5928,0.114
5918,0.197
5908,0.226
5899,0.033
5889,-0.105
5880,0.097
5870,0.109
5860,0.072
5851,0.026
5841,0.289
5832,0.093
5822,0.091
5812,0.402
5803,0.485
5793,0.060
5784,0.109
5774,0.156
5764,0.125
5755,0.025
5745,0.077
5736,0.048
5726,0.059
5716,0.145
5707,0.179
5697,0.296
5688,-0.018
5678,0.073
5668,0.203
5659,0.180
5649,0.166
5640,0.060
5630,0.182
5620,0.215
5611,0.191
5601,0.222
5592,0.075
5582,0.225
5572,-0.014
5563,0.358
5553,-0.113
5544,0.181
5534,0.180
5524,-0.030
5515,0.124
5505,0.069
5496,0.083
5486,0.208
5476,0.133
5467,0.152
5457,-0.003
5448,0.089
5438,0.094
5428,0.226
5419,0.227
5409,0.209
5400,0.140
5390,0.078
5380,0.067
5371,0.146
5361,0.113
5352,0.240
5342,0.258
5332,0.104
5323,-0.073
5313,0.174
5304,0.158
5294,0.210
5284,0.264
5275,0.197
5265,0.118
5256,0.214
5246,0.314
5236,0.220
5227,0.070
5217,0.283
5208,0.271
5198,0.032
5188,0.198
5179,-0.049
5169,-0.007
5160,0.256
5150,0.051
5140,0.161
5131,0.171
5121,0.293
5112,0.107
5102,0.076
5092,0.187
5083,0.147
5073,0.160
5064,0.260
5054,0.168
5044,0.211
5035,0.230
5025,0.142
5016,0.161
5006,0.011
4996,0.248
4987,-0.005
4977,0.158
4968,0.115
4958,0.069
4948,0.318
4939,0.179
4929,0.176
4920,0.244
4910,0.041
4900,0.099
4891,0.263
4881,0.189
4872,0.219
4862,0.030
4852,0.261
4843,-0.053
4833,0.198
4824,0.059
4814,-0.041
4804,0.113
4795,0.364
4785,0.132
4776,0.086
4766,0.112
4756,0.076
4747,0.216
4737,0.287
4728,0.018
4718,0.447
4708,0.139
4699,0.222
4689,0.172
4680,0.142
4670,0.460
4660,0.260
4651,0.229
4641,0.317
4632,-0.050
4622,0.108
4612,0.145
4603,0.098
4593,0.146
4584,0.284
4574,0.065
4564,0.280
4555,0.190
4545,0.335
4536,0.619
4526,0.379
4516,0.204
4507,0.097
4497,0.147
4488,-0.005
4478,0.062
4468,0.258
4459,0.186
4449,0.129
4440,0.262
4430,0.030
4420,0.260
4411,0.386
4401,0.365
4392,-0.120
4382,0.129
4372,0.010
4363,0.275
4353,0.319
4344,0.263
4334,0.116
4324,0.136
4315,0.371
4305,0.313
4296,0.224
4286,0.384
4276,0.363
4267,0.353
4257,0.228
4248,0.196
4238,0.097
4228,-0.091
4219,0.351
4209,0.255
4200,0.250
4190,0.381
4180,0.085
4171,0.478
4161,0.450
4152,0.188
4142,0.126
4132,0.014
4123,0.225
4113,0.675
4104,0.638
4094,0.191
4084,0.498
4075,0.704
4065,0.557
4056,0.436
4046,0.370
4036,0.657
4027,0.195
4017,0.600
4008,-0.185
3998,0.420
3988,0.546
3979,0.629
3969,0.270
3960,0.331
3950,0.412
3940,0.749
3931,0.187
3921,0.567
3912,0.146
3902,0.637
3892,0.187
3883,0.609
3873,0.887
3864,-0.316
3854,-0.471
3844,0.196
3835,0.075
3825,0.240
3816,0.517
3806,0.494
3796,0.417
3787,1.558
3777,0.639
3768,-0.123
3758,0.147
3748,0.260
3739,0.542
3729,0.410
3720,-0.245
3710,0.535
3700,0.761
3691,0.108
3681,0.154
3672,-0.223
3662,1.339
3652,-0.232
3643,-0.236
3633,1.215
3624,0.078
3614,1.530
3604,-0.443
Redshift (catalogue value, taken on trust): 0.98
